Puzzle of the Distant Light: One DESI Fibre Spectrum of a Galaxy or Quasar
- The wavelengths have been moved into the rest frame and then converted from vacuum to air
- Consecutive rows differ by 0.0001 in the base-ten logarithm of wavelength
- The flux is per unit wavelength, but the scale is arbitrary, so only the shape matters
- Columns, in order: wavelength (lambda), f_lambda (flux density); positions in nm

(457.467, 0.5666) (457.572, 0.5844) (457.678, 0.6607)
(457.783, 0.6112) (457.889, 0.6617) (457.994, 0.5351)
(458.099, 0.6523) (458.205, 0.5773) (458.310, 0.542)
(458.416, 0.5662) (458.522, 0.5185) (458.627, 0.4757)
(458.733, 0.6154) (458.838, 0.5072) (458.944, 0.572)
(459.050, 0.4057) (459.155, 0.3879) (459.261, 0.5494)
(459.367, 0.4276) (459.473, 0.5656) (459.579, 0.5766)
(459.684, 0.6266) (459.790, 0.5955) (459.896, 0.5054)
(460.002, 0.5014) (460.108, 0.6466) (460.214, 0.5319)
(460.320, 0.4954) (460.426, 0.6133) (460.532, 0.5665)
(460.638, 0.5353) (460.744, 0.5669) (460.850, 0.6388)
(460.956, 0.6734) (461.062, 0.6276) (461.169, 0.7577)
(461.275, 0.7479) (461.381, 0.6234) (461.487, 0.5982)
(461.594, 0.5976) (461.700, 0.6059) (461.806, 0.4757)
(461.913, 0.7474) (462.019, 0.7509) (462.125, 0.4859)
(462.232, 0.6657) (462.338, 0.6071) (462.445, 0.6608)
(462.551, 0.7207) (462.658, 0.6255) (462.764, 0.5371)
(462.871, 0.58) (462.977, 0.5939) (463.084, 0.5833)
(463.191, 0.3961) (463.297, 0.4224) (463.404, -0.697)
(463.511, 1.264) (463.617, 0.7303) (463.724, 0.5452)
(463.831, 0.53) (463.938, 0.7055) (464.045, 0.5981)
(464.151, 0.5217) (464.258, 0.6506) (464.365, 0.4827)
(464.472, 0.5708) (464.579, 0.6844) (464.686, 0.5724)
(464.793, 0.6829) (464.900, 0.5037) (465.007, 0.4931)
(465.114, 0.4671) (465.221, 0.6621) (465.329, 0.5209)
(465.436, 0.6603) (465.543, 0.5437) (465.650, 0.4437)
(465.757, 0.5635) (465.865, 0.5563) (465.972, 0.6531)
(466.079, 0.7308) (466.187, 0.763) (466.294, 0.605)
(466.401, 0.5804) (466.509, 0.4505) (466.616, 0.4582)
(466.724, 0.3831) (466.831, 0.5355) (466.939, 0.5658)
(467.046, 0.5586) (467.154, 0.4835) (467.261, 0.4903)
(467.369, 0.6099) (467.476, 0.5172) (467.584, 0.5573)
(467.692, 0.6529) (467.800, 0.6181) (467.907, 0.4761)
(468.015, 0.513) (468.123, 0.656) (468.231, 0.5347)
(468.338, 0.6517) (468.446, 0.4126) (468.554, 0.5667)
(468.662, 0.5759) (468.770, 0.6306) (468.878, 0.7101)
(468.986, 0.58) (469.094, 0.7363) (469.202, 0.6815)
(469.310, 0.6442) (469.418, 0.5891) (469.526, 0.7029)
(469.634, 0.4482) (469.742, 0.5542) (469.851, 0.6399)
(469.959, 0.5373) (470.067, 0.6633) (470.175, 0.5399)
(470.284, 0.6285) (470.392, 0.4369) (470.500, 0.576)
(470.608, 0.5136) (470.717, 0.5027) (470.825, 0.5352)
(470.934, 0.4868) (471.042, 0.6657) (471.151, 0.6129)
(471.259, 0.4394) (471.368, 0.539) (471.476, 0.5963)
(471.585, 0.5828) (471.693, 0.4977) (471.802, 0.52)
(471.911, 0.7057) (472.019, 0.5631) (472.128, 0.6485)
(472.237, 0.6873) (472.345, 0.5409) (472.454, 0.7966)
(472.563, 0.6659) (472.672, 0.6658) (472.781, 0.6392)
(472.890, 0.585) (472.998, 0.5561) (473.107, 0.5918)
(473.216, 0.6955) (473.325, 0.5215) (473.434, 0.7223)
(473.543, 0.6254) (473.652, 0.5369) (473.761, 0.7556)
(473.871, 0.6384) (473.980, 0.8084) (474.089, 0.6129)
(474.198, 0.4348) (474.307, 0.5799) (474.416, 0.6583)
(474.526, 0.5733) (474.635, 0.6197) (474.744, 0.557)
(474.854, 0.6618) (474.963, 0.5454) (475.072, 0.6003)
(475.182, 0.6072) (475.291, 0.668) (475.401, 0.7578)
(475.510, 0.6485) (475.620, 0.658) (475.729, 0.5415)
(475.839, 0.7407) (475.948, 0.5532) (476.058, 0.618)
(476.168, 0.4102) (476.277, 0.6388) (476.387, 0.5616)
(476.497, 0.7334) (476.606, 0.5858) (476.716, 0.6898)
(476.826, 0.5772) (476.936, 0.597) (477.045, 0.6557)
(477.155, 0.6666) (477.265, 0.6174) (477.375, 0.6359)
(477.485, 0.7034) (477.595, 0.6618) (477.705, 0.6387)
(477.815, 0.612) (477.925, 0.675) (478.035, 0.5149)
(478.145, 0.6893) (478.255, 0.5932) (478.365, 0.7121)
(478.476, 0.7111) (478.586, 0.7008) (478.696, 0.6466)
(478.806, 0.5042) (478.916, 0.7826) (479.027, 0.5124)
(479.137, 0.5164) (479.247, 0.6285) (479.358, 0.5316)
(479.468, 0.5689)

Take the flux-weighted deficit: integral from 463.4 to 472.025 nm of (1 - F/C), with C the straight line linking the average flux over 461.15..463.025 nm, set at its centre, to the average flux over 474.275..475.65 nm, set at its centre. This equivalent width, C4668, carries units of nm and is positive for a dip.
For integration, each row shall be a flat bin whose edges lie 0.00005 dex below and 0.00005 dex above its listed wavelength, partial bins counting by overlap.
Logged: 0.74 nm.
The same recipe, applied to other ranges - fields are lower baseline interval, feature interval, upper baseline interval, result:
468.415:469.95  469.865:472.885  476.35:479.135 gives 0.14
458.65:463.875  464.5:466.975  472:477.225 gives 0.08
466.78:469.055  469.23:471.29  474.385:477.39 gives 0.06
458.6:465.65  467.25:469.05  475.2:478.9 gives 0.06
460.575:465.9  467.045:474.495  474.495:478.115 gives 0.15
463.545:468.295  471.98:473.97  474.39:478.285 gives -0.11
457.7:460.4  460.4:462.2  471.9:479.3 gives -0.21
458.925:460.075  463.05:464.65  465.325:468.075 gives 0.03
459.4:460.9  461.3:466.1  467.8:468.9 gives -0.06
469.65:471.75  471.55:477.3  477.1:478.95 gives -0.19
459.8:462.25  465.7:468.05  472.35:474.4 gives 0.22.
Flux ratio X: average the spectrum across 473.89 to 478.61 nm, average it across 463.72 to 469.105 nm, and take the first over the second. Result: 1.1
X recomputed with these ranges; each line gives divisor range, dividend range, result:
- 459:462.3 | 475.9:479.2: 1.07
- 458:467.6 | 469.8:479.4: 1.08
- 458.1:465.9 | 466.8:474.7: 1.04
